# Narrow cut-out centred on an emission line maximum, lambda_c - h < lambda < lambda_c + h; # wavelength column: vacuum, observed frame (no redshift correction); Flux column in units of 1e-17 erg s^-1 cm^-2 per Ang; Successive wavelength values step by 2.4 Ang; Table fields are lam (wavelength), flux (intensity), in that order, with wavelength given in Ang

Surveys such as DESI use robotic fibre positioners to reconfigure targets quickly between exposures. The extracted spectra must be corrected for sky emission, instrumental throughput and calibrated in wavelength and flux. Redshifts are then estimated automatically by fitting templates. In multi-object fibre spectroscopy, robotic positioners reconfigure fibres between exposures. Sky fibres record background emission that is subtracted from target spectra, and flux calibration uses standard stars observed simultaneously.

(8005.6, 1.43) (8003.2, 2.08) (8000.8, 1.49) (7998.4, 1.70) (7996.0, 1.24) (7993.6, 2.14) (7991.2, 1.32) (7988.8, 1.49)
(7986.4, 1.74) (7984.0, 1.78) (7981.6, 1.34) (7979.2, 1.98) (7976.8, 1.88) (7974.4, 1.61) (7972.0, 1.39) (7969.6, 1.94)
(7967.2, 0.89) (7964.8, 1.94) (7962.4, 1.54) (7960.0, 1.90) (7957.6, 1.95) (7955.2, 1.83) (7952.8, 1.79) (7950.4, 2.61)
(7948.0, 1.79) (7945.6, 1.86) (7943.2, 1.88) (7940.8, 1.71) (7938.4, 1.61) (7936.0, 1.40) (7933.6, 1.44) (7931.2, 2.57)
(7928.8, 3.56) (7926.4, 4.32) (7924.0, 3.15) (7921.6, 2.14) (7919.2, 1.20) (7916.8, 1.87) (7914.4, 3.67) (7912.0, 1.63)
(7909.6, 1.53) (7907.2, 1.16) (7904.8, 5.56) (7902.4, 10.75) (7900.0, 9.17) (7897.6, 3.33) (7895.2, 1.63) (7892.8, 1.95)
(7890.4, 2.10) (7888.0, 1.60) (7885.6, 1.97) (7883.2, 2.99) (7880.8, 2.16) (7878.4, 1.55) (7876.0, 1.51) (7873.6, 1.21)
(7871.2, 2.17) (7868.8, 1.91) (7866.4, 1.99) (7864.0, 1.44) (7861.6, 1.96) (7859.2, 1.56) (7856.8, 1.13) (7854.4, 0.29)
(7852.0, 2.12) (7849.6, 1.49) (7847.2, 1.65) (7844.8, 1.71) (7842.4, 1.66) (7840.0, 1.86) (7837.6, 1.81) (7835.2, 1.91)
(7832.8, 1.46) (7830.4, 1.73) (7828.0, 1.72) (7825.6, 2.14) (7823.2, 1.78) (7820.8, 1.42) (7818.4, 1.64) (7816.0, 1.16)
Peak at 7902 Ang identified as H-alpha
